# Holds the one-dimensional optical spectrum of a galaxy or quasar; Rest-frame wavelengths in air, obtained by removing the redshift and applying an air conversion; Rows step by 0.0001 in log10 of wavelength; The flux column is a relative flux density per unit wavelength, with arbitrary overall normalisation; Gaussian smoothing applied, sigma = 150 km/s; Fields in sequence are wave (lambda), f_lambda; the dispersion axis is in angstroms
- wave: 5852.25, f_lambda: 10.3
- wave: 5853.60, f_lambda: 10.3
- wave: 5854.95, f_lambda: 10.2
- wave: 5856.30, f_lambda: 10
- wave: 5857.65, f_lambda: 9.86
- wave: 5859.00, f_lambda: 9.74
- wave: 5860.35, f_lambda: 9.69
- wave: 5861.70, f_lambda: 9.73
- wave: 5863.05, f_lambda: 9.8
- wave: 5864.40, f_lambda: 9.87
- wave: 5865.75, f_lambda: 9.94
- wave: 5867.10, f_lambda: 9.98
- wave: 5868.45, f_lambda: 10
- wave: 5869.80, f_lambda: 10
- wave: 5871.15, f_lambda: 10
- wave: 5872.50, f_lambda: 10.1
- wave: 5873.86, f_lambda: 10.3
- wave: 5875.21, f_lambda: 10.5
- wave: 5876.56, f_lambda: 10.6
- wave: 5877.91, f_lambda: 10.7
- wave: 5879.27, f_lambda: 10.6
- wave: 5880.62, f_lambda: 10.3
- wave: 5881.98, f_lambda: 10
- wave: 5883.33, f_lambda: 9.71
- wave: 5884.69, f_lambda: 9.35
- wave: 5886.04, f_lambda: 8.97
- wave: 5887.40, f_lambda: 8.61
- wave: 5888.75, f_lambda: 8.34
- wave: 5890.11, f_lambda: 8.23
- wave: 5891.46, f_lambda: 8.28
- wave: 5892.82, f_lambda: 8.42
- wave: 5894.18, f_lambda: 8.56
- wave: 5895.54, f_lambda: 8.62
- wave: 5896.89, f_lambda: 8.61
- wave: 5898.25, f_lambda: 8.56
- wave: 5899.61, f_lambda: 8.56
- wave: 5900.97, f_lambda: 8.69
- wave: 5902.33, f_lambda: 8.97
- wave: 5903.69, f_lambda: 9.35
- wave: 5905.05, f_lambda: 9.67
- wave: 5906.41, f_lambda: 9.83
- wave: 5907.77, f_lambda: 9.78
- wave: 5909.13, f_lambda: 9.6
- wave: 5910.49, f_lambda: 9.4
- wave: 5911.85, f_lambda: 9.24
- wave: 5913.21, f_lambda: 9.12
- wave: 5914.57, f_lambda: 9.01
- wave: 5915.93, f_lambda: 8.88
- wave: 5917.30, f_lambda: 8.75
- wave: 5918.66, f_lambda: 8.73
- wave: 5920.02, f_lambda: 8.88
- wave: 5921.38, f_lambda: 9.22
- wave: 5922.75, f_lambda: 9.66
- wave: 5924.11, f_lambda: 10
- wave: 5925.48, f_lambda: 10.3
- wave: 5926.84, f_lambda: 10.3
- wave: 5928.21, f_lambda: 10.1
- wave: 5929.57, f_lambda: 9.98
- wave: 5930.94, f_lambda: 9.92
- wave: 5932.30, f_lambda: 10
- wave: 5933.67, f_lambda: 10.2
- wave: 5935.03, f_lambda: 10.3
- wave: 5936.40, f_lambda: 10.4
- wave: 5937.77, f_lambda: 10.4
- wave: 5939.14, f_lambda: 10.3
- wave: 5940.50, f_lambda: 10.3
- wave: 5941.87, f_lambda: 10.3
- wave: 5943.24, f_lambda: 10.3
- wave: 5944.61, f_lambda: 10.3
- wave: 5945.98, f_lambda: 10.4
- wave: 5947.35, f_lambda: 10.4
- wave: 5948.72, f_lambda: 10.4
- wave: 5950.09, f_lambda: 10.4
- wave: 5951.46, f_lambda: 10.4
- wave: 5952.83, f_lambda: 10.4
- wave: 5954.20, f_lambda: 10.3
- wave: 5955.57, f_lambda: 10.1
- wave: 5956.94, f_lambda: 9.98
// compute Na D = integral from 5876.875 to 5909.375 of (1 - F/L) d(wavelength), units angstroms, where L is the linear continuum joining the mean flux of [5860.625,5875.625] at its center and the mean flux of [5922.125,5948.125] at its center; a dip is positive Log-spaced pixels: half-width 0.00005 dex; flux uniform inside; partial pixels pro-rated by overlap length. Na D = 2.9 angstroms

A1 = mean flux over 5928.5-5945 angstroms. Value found 10.2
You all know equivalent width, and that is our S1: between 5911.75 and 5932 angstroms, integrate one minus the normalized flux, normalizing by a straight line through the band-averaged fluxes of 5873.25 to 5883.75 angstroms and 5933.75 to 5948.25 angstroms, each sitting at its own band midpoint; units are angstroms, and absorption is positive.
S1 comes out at 1.7 angstroms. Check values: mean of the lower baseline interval 10.4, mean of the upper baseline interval 10.3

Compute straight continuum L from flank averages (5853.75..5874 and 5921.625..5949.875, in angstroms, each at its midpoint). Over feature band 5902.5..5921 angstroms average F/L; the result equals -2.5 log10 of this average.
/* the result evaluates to 0.10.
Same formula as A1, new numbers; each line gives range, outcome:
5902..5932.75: 9.51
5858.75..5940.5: 9.57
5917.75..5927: 9.53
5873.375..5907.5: 9.29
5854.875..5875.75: 9.97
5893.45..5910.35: 9.07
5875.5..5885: 10.2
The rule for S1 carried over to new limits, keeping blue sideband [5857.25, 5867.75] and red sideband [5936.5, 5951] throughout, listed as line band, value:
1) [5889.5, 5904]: 2.1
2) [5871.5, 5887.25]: -0.2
